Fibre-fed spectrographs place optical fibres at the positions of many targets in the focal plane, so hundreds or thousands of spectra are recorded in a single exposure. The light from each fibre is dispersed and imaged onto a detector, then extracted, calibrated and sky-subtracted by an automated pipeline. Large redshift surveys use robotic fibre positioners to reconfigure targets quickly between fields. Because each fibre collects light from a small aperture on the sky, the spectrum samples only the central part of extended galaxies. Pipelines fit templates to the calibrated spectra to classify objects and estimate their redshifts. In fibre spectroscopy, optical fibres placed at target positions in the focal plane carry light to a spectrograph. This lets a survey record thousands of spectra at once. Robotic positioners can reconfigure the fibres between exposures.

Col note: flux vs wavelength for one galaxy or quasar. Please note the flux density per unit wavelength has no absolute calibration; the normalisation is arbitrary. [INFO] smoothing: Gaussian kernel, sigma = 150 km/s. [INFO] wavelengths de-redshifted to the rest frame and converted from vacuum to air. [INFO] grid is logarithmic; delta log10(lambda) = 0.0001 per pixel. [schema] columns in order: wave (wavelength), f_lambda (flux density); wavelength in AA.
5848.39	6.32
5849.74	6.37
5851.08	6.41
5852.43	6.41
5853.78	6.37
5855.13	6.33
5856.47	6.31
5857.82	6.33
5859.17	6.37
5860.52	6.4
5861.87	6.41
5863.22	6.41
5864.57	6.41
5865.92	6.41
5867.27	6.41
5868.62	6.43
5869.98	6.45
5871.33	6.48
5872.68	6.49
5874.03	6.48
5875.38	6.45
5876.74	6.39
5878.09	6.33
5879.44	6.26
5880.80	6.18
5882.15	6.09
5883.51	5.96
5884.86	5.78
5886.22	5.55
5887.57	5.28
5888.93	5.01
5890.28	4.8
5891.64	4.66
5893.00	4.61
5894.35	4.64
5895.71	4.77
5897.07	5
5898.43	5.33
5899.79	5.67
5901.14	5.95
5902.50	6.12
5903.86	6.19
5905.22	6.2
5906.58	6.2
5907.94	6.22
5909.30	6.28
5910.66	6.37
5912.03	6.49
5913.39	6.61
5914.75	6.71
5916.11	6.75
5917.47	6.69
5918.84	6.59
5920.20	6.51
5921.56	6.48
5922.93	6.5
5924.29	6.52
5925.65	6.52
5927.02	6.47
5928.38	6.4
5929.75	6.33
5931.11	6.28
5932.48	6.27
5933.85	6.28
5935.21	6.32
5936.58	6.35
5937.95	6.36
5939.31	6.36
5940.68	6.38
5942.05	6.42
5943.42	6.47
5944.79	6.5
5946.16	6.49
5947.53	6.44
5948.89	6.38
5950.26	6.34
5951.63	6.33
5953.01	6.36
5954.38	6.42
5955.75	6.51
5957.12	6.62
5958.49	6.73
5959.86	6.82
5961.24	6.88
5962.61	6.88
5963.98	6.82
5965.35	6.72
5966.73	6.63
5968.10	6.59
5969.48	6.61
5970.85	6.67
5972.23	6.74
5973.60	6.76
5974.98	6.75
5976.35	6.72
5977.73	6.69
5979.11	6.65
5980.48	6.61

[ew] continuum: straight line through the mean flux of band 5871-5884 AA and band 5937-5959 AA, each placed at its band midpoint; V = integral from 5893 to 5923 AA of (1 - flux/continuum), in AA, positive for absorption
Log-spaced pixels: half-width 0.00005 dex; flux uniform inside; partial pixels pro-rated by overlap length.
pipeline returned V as 1.4 AA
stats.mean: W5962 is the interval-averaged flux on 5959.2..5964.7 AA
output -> 6.85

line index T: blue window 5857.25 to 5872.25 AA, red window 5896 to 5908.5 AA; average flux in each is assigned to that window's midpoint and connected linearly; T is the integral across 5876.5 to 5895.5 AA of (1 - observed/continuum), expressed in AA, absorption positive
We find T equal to 1.86 AA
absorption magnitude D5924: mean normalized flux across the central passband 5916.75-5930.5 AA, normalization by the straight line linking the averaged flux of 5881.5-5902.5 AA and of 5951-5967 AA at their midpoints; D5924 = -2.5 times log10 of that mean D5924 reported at -0.100 mag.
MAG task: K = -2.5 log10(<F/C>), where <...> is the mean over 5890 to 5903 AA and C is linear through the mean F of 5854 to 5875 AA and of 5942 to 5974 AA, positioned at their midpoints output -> 0.25 mag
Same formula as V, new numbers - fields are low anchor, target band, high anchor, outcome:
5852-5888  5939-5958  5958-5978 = 0.6 AA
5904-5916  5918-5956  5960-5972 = 0.8 AA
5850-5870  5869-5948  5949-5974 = 4.7 AA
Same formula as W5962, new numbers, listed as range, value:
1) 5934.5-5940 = 6.35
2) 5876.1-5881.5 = 6.29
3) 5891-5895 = 4.64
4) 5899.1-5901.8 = 5.82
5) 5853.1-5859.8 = 6.34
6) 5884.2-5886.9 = 5.66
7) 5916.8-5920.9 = 6.59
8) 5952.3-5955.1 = 6.37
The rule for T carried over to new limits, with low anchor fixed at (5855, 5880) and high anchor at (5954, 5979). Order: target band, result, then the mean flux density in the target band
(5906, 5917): 0.1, 6.46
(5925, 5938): 0.5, 6.35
